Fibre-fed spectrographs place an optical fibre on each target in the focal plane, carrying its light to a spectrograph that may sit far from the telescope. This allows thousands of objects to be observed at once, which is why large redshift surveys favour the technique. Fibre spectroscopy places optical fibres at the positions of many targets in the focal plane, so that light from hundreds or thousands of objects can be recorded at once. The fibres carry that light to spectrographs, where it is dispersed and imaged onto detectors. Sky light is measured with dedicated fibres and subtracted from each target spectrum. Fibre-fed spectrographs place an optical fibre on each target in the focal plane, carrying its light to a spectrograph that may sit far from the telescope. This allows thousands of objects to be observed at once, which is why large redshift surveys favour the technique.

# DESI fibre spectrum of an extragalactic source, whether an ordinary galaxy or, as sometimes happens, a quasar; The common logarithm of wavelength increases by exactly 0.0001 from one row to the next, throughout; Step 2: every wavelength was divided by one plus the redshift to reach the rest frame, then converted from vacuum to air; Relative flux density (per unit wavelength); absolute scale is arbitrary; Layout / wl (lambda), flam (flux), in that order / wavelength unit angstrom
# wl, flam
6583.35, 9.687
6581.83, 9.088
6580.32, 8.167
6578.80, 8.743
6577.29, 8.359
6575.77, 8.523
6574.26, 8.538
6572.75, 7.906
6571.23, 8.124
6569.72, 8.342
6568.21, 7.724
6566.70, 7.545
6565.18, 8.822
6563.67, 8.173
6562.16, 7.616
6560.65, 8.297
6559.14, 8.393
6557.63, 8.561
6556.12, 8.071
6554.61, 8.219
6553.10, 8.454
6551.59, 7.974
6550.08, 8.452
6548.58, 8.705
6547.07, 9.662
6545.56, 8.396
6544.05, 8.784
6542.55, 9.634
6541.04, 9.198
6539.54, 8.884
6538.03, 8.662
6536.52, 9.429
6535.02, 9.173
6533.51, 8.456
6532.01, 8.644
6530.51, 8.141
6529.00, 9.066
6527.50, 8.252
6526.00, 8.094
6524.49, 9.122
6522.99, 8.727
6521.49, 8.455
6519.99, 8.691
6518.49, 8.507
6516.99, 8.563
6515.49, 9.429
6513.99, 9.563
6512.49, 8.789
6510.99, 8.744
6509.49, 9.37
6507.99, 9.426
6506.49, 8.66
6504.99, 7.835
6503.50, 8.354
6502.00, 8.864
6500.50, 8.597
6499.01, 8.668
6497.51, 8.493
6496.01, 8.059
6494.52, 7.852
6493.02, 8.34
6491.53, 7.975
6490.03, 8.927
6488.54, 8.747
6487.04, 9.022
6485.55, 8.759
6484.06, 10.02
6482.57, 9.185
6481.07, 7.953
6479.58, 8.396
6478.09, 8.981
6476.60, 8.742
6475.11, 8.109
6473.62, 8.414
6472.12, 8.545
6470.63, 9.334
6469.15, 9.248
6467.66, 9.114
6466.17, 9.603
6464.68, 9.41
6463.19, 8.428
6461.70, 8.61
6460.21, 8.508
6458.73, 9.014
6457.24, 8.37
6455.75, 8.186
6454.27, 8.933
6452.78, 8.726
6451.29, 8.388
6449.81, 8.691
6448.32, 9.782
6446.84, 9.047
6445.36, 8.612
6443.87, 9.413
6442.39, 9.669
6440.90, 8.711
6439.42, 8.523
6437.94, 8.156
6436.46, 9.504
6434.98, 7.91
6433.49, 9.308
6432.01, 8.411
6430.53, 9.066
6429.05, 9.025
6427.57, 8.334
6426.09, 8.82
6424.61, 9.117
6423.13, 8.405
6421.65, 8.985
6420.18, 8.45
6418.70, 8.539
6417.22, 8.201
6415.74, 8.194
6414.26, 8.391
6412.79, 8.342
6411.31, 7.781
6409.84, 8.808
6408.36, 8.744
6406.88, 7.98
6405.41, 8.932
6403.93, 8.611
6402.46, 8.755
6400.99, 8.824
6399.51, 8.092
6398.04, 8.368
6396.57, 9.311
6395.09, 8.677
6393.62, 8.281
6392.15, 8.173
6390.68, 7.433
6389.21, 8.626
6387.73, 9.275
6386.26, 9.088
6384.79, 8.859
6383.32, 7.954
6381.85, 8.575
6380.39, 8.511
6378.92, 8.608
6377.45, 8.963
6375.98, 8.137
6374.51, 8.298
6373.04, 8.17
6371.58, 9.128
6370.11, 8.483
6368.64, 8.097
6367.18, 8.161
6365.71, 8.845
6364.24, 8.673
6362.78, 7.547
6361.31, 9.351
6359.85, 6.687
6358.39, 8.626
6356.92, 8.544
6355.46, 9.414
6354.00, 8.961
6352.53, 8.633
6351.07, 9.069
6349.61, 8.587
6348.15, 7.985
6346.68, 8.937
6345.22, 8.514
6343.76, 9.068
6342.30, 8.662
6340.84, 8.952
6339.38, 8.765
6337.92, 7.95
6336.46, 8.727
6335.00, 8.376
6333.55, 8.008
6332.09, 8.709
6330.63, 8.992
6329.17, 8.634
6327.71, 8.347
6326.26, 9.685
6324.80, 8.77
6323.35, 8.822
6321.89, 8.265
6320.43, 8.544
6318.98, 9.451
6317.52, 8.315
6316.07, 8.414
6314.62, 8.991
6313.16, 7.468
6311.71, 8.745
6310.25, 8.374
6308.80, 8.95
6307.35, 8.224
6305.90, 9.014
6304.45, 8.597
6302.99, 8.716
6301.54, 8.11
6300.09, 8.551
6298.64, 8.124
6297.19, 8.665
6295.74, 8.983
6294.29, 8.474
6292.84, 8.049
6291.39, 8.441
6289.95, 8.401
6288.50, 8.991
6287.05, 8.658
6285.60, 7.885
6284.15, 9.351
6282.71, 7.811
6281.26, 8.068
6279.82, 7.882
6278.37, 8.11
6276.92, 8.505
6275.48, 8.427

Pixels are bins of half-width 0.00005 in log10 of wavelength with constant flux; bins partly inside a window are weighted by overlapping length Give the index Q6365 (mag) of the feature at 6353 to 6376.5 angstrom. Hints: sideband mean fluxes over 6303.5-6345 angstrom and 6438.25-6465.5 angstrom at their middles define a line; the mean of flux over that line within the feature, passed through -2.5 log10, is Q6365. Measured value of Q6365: 0.03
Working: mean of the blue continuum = 8.64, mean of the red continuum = 8.82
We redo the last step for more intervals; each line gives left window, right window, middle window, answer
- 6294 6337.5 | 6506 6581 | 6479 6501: 0.00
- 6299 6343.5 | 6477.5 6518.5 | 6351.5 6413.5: 0.02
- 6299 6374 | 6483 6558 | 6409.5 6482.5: -0.01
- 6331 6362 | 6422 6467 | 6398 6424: 0.03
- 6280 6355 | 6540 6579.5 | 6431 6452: -0.05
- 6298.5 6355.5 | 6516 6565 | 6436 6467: -0.03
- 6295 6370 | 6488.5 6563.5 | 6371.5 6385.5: 0.01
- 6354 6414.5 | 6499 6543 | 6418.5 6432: -0.02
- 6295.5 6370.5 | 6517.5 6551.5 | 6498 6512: 0.00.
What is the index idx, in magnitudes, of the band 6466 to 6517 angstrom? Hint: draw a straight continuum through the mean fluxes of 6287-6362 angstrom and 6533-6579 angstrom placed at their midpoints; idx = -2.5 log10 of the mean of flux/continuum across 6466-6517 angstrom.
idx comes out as -0.03 mag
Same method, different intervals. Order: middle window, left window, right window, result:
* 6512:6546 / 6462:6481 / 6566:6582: -0.04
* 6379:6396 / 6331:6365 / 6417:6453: 0.02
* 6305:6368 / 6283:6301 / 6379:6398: -0.01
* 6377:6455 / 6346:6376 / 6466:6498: -0.01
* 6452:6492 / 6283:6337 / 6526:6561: -0.02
